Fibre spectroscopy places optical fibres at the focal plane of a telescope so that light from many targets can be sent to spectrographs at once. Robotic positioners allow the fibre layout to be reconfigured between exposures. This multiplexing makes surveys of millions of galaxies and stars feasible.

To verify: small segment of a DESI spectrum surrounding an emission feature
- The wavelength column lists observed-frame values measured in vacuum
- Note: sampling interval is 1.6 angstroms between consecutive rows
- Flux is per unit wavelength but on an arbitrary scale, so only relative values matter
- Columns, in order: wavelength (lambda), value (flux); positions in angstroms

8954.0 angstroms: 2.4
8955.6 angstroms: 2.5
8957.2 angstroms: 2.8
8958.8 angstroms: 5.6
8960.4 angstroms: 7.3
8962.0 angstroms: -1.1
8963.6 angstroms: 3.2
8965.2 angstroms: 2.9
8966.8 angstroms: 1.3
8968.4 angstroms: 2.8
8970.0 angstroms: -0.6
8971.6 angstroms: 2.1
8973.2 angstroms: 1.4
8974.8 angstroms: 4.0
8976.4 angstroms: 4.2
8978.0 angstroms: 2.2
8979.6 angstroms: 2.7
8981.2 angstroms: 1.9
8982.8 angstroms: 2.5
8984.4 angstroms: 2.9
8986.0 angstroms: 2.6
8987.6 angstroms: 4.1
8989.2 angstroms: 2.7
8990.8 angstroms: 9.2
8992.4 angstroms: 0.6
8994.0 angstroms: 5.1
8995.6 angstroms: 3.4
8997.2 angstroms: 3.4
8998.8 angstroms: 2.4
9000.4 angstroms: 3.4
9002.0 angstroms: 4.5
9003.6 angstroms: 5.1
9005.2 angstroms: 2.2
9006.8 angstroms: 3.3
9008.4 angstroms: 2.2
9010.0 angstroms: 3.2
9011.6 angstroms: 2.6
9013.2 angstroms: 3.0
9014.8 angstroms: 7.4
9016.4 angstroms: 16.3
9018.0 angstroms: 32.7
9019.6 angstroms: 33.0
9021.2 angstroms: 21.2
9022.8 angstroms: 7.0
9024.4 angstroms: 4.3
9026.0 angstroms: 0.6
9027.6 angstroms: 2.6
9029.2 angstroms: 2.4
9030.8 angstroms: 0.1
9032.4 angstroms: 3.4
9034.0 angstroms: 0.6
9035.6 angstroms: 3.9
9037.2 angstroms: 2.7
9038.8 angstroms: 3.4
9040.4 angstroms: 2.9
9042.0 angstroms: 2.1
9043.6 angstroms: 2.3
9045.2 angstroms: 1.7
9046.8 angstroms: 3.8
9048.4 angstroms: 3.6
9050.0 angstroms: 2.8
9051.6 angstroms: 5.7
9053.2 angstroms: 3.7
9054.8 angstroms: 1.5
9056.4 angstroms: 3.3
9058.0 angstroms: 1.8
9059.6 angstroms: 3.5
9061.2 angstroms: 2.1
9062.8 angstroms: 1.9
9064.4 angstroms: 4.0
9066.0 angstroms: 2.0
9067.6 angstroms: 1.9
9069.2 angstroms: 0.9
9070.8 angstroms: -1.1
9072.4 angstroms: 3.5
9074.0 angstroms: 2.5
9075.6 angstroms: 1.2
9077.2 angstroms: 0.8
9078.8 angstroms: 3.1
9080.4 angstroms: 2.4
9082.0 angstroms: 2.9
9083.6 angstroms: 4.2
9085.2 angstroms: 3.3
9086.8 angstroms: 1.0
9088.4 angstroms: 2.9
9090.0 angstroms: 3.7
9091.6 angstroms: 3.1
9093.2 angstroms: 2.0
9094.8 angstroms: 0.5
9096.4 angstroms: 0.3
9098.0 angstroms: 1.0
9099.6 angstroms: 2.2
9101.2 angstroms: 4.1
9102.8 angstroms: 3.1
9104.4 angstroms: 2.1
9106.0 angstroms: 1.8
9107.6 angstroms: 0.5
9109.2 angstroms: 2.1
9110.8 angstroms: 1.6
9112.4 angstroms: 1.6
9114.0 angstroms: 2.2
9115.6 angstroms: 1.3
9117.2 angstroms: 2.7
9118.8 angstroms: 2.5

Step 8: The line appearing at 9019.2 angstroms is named [O III] 5007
